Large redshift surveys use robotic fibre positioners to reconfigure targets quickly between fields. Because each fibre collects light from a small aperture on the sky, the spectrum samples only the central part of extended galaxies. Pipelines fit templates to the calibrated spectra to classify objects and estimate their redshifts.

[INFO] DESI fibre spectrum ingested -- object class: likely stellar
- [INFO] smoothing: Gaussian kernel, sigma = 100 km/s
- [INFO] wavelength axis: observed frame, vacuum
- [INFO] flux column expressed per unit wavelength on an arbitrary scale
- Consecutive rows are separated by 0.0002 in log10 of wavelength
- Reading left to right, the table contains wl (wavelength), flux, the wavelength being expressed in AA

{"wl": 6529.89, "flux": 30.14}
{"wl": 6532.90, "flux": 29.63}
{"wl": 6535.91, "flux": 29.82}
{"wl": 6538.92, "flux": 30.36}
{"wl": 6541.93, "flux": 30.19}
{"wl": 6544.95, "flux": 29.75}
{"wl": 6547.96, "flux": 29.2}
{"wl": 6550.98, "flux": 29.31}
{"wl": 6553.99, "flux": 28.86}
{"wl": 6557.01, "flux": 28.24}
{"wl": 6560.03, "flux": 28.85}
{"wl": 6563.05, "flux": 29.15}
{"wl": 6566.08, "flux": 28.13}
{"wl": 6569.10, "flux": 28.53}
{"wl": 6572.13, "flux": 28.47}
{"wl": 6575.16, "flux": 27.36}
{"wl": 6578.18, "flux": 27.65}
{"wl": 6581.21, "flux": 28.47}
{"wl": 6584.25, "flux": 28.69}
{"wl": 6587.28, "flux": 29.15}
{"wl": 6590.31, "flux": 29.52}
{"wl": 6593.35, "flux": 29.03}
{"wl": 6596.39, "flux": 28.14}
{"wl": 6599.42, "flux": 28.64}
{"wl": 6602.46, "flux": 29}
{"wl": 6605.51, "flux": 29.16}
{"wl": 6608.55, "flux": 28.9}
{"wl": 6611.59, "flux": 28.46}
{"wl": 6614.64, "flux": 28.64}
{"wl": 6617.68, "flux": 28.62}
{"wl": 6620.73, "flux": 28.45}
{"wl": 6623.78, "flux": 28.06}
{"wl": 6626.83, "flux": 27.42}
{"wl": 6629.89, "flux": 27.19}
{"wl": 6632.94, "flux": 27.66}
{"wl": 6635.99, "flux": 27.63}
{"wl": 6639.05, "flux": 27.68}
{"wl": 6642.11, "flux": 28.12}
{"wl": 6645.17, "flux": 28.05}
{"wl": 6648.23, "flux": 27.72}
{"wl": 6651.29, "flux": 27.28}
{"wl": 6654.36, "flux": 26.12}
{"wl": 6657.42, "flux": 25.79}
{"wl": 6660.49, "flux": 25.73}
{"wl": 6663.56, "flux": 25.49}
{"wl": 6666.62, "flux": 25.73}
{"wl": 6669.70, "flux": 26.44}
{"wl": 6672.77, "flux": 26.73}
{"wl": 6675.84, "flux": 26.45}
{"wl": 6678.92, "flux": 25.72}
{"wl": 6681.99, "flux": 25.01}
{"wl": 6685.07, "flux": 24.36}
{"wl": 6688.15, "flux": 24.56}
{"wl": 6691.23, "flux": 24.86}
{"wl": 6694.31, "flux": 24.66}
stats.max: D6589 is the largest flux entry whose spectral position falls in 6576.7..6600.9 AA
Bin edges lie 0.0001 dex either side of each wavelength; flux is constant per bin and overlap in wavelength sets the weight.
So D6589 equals 29.52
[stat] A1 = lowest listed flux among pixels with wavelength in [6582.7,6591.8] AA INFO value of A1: 28.69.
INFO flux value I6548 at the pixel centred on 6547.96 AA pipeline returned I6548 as 29.2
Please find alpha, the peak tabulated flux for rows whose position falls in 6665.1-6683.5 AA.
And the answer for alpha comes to 26.73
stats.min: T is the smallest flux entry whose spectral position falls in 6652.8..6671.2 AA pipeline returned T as 25.49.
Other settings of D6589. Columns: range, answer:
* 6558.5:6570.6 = 29.15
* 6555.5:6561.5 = 28.85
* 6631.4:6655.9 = 28.12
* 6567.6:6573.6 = 28.53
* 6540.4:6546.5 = 30.19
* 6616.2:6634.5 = 28.62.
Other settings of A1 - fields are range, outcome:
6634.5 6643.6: 27.63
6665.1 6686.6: 24.36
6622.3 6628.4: 27.42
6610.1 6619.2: 28.46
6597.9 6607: 28.64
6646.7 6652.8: 27.28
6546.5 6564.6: 28.24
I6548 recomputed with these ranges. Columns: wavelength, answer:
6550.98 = 29.31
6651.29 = 27.28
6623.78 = 28.06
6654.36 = 26.12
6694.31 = 24.66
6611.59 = 28.46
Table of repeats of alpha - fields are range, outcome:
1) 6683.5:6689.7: 24.56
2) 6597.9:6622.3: 29.16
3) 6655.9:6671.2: 26.44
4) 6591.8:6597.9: 29.03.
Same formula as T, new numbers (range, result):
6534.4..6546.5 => 29.75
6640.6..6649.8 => 27.72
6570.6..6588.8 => 27.36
